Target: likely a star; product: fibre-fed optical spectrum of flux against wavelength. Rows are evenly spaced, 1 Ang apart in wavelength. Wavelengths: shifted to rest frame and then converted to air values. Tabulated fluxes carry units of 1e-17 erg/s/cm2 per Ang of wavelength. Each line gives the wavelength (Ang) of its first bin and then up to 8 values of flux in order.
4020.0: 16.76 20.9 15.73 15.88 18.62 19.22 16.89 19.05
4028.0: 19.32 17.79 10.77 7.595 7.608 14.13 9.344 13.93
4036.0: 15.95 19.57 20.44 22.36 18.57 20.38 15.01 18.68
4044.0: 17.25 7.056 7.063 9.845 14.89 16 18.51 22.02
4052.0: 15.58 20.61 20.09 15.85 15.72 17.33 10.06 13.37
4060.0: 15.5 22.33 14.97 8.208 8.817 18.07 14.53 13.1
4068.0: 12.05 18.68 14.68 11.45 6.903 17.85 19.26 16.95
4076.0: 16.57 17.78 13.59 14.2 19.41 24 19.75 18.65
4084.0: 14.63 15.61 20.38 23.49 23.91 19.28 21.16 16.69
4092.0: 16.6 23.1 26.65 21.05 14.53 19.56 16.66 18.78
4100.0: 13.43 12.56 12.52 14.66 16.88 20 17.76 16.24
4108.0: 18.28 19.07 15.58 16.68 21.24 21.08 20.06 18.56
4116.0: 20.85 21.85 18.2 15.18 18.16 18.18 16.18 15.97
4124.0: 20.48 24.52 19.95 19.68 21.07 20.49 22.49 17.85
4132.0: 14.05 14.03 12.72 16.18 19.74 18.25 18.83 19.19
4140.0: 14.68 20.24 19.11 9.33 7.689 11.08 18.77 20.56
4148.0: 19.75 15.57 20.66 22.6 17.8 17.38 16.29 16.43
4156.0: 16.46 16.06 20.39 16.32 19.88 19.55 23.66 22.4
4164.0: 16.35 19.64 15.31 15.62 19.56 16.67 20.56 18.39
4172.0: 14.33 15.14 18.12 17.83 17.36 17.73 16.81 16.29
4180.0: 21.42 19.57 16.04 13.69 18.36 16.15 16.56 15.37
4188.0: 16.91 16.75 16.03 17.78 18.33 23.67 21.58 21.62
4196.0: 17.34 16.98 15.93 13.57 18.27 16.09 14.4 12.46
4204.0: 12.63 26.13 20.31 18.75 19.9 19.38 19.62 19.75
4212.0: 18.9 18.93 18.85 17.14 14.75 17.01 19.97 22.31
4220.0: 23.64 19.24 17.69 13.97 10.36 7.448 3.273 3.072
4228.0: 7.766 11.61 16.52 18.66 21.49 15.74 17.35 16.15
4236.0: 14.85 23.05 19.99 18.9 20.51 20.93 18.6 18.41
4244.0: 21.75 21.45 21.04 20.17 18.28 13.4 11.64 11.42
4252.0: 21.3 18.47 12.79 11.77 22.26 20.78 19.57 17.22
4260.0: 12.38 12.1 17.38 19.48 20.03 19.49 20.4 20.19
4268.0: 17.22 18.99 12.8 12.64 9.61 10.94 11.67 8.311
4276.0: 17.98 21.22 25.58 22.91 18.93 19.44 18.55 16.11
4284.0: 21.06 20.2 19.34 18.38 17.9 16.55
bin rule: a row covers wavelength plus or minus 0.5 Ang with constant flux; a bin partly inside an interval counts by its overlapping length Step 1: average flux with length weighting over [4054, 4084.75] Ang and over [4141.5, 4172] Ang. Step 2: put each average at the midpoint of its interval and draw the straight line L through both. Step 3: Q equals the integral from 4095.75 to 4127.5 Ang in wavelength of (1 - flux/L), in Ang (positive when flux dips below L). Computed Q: -2.66 Ang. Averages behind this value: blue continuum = 15.6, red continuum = 17.6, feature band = 17.9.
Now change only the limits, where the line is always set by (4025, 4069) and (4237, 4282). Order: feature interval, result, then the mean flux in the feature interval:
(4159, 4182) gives -2.1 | 18.2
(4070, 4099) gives -4.4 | 18.2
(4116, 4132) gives -3.0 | 19.2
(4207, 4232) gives 1.7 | 16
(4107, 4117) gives -1.9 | 19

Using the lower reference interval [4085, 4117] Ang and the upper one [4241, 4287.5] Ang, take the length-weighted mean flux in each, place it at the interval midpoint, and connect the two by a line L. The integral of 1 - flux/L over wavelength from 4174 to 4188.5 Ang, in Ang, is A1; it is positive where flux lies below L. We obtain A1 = 0.7 Ang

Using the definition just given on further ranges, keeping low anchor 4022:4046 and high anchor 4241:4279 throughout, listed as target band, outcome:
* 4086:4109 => -3.31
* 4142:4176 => -2.05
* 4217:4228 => 1.91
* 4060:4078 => 1.25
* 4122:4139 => -2.26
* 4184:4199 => -0.99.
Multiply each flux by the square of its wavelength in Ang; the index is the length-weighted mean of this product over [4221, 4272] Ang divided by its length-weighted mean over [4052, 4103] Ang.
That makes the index 1.06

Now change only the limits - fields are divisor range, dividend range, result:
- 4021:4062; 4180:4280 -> 1.18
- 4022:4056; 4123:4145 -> 1.15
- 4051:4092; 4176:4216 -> 1.14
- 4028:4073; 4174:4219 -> 1.28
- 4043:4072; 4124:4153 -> 1.26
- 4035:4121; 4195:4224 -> 1.12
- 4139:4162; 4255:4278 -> 1.01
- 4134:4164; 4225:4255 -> 0.96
